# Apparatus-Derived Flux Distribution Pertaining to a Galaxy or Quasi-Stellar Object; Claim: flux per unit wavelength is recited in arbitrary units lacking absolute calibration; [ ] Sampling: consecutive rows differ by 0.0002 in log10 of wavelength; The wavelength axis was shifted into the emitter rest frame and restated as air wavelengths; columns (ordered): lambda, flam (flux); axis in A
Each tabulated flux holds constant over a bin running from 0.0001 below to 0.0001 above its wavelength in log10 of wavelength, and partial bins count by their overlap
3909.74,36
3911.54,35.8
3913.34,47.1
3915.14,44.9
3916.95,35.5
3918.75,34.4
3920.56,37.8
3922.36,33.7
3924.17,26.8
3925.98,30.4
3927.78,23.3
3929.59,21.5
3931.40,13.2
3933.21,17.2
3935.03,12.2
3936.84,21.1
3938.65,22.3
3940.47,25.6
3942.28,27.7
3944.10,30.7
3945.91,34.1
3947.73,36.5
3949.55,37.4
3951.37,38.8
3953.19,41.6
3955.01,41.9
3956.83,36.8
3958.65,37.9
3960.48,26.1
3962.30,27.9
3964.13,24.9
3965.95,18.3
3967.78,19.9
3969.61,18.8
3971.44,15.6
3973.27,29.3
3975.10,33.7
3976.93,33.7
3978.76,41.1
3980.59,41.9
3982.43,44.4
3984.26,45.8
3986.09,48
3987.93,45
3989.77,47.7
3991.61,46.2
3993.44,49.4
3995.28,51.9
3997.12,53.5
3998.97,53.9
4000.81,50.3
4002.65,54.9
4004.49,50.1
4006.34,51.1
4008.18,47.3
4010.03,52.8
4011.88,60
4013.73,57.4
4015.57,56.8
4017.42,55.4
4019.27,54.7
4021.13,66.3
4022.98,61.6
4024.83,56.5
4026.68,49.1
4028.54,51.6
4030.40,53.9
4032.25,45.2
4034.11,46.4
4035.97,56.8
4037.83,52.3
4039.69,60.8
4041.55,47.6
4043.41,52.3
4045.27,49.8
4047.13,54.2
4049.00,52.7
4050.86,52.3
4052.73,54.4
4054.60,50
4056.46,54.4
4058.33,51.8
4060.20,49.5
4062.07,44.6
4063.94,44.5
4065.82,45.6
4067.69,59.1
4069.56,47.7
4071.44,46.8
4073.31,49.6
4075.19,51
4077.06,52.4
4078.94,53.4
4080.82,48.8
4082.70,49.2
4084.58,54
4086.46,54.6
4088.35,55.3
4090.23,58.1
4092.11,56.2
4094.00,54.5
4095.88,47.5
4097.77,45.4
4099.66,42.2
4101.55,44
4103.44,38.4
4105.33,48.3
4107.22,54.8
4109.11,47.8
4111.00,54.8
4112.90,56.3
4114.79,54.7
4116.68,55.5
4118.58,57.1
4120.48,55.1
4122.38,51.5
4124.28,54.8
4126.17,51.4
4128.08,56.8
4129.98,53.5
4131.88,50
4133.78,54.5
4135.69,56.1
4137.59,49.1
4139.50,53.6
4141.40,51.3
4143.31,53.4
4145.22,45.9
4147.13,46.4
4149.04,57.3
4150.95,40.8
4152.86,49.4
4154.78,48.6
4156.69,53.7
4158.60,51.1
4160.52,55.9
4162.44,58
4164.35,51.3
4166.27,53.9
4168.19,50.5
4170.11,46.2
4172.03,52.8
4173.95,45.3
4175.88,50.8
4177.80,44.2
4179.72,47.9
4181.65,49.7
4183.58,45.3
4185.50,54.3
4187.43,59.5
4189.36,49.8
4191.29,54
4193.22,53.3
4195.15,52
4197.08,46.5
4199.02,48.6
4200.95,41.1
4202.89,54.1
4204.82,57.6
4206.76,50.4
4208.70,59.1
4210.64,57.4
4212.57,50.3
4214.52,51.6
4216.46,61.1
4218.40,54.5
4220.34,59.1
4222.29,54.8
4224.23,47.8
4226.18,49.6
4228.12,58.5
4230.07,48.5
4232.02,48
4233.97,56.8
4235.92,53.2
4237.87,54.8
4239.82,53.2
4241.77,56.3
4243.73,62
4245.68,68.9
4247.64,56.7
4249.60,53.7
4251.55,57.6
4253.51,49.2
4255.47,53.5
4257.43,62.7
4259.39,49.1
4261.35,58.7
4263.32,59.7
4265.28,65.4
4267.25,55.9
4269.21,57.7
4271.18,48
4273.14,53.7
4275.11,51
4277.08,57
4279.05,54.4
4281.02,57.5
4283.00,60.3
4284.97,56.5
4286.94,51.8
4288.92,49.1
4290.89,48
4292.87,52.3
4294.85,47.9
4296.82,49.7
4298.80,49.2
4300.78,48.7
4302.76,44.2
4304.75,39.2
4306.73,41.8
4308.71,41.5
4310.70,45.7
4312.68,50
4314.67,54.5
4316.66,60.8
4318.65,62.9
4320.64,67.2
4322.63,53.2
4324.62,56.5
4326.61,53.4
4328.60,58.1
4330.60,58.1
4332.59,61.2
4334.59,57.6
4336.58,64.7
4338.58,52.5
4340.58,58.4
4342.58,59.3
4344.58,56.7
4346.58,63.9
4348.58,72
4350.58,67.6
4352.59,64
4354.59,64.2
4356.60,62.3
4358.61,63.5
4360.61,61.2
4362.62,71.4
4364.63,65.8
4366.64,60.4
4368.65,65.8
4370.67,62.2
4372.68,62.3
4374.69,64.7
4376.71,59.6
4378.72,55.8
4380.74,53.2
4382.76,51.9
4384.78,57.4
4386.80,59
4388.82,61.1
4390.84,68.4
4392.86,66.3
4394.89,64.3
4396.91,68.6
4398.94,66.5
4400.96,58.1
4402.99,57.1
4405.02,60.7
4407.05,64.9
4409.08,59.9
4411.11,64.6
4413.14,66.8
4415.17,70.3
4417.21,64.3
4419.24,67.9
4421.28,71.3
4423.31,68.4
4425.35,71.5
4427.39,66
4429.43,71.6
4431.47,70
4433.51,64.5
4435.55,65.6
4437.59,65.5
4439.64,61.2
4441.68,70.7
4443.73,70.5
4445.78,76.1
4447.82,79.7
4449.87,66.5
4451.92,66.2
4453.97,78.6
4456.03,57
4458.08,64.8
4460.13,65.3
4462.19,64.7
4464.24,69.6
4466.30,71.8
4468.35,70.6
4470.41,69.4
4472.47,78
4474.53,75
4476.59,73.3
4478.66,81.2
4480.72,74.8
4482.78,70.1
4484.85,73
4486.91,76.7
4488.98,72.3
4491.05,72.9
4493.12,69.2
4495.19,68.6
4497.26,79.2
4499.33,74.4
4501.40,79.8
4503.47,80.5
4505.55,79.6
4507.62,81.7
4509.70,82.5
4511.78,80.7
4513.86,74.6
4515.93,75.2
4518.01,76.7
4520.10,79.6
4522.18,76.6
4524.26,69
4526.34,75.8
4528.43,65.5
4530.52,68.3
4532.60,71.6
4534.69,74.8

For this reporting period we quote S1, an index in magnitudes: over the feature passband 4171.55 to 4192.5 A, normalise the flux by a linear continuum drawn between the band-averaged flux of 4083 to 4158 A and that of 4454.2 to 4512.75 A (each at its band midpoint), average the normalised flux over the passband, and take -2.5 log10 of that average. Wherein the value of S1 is 0.103 mag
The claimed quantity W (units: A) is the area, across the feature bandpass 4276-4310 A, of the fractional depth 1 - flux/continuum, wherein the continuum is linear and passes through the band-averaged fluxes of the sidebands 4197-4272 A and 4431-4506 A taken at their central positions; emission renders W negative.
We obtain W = 5.2 A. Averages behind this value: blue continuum 54.8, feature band 49.9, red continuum 71.5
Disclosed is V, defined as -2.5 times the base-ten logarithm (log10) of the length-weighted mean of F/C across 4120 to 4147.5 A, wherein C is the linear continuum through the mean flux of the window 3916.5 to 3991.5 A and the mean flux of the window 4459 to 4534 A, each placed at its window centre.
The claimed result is -0.15 mag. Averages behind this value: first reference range 31.4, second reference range 74.1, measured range 52.3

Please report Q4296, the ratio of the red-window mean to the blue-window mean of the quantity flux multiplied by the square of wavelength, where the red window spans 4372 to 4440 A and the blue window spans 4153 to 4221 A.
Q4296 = 1.4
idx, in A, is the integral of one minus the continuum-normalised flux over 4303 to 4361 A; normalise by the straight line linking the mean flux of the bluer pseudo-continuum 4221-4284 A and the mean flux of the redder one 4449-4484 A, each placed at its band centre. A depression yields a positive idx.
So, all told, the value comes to 3.47 A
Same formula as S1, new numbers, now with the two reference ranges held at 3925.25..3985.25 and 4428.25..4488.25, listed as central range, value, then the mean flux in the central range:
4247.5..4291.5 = 0.00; 55.1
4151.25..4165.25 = -0.13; 52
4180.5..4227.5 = -0.06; 52.6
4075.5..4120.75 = -0.25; 51.5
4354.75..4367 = -0.03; 64.3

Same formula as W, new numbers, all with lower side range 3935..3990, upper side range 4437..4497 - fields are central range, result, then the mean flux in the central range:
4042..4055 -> -4.3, 52.2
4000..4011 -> -4.7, 51.1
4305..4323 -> 2.1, 52.5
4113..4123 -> -2.4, 55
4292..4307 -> 2.9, 46.8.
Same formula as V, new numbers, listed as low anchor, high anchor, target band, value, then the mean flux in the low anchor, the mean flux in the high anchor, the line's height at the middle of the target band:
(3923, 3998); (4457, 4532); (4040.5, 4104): -0.218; 32.7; 73.9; 41.3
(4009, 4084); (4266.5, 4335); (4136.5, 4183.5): 0.052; 52.5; 52.9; 52.7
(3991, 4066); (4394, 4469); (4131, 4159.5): 0.121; 52.5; 67.1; 56.7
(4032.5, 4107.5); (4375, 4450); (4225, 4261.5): 0.053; 50.7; 65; 57.9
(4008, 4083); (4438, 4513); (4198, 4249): 0.123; 52.4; 72.9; 60.9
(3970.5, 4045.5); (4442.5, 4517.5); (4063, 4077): 0.066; 49.3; 73.5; 52.5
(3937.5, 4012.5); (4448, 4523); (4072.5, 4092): -0.147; 38.8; 73.7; 46.1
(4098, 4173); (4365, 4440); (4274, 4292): 0.083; 51.4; 63.8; 58.2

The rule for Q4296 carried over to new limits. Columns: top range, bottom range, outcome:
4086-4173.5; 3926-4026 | 1.42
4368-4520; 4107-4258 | 1.47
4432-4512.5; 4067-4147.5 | 1.66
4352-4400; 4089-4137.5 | 1.36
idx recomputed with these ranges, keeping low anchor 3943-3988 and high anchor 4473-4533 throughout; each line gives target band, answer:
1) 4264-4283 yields 0.5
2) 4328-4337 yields 0.3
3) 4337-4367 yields 0.3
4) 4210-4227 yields -0.2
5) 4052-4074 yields -4.5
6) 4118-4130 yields -2.2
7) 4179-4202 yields 0.4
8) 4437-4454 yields 0.1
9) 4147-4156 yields -0.1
